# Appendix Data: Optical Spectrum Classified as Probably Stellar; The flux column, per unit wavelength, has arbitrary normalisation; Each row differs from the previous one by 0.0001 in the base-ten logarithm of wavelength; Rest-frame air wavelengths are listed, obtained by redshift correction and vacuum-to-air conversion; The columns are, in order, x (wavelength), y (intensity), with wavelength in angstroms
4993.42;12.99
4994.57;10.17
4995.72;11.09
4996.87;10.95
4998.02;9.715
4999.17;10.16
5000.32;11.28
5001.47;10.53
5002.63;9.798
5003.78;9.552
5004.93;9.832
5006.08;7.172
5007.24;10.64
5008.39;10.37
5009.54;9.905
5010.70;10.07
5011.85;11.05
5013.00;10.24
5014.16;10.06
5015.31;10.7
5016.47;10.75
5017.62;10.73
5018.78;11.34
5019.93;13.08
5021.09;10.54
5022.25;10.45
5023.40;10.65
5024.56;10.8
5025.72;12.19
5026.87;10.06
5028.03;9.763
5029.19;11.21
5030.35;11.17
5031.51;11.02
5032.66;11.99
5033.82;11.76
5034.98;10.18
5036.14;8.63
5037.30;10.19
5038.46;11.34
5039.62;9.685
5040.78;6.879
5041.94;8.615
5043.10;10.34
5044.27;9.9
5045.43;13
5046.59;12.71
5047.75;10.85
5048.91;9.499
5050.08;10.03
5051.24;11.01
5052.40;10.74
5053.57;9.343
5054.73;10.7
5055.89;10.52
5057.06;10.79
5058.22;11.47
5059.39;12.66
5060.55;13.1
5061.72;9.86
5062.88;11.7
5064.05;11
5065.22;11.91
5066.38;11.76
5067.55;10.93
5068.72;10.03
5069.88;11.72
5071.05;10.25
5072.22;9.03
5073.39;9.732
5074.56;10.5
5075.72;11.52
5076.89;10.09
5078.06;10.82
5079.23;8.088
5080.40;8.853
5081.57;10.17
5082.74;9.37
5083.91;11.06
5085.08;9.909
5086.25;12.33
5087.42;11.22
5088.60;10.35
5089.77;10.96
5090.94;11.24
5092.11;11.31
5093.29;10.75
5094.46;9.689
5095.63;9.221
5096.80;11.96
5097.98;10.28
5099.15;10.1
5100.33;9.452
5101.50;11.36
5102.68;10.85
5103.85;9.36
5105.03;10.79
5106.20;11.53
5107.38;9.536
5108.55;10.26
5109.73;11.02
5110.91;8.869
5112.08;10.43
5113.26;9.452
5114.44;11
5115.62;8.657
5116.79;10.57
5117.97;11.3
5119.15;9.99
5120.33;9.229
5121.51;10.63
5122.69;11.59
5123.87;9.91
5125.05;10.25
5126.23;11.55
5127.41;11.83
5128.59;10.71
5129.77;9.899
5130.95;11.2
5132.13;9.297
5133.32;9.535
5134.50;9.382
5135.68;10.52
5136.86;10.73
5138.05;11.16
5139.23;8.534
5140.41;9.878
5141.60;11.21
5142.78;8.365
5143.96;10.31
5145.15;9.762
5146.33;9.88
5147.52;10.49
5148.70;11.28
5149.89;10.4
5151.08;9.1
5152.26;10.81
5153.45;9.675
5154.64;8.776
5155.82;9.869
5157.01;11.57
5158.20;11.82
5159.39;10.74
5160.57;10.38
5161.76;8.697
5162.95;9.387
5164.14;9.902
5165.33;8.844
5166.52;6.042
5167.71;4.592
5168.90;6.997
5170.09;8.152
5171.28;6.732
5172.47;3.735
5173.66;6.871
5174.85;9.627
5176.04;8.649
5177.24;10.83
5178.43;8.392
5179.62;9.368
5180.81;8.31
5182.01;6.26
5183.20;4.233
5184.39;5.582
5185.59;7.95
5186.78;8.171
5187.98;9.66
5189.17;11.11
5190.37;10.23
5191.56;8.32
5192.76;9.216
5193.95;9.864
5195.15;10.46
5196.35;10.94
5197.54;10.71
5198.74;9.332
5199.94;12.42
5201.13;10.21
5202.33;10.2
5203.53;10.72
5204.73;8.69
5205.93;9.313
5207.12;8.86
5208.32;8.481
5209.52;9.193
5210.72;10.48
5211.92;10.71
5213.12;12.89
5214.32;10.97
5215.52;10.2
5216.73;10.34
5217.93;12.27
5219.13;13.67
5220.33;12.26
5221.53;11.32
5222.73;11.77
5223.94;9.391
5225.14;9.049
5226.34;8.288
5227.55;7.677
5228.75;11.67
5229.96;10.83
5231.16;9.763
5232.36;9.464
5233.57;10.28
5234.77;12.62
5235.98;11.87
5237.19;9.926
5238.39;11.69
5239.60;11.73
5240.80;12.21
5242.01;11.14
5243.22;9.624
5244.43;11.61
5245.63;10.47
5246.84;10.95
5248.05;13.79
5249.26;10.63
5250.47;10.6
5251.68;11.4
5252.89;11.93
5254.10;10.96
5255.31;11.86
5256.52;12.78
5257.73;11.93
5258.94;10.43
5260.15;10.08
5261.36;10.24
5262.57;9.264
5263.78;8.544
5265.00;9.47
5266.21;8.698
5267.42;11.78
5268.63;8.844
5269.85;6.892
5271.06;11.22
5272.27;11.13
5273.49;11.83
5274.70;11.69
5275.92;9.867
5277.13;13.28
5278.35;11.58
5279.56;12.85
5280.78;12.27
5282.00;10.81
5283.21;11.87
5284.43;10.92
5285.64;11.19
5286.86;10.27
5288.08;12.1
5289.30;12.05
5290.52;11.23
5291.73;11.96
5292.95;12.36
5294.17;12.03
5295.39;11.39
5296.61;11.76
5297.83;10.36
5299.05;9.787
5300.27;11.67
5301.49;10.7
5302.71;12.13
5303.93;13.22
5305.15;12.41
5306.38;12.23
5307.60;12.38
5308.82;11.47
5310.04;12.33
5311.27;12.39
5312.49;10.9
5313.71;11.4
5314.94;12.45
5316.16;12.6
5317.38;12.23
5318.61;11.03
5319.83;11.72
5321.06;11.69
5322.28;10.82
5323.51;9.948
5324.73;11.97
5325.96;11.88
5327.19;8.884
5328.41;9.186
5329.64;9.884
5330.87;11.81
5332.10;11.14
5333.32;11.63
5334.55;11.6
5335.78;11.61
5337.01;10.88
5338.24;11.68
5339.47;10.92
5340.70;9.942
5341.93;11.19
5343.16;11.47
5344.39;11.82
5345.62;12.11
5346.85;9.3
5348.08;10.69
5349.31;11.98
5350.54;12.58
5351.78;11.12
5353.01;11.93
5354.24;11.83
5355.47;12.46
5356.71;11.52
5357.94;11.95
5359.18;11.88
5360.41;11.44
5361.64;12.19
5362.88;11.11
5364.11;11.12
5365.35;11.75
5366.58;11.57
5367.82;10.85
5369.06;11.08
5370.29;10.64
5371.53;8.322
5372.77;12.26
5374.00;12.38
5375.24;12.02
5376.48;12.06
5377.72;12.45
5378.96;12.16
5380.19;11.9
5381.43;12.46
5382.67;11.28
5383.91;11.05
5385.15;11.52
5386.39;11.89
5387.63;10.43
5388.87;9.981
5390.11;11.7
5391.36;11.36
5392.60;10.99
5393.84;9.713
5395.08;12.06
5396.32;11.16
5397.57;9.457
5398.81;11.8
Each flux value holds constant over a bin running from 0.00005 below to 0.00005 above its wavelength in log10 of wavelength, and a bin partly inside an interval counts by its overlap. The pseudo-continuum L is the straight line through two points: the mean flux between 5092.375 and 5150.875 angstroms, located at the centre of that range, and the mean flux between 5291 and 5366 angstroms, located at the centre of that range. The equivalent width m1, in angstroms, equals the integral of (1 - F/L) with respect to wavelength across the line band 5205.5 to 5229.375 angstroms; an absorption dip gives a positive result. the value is 0.8 angstroms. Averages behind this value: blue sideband 10.3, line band 10.4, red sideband 11.5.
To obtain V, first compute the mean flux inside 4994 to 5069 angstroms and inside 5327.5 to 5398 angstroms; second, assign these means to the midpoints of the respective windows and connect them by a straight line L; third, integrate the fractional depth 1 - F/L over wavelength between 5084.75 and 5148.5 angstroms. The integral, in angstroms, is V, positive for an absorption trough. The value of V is 2.51 angstroms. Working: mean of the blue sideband 10.6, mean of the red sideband 11.3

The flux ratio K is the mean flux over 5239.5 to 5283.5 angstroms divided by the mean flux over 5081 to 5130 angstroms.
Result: 1.0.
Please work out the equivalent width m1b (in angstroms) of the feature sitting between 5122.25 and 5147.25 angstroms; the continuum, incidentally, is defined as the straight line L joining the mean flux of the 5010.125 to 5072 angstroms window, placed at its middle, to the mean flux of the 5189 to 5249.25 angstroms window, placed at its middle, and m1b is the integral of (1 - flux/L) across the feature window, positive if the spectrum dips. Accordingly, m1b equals 1.0 angstroms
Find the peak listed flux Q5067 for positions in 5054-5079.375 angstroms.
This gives 13.1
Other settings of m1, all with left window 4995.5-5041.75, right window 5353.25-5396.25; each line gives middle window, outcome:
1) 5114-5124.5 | 0.4 angstroms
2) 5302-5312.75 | -0.9 angstroms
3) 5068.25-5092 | 0.5 angstroms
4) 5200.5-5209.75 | 1.2 angstroms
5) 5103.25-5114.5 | 0.5 angstroms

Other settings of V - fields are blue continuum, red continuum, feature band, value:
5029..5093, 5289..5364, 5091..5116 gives 1.1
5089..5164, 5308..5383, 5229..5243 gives -0.2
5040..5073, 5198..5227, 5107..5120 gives 0.6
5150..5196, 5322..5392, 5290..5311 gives -2.5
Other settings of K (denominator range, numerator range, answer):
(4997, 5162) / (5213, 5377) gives 1.07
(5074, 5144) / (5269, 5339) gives 1.10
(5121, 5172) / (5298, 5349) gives 1.16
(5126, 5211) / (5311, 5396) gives 1.21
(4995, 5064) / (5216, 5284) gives 1.03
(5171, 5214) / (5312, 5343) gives 1.23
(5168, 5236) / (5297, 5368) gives 1.20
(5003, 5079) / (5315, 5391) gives 1.07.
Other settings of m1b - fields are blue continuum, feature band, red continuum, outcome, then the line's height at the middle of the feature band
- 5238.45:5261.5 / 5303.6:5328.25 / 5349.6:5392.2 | -0.43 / 11.4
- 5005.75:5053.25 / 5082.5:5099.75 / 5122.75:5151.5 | -0.51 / 10.4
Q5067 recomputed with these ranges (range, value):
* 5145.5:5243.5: 13.67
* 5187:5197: 11.11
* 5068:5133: 12.33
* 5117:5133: 11.83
